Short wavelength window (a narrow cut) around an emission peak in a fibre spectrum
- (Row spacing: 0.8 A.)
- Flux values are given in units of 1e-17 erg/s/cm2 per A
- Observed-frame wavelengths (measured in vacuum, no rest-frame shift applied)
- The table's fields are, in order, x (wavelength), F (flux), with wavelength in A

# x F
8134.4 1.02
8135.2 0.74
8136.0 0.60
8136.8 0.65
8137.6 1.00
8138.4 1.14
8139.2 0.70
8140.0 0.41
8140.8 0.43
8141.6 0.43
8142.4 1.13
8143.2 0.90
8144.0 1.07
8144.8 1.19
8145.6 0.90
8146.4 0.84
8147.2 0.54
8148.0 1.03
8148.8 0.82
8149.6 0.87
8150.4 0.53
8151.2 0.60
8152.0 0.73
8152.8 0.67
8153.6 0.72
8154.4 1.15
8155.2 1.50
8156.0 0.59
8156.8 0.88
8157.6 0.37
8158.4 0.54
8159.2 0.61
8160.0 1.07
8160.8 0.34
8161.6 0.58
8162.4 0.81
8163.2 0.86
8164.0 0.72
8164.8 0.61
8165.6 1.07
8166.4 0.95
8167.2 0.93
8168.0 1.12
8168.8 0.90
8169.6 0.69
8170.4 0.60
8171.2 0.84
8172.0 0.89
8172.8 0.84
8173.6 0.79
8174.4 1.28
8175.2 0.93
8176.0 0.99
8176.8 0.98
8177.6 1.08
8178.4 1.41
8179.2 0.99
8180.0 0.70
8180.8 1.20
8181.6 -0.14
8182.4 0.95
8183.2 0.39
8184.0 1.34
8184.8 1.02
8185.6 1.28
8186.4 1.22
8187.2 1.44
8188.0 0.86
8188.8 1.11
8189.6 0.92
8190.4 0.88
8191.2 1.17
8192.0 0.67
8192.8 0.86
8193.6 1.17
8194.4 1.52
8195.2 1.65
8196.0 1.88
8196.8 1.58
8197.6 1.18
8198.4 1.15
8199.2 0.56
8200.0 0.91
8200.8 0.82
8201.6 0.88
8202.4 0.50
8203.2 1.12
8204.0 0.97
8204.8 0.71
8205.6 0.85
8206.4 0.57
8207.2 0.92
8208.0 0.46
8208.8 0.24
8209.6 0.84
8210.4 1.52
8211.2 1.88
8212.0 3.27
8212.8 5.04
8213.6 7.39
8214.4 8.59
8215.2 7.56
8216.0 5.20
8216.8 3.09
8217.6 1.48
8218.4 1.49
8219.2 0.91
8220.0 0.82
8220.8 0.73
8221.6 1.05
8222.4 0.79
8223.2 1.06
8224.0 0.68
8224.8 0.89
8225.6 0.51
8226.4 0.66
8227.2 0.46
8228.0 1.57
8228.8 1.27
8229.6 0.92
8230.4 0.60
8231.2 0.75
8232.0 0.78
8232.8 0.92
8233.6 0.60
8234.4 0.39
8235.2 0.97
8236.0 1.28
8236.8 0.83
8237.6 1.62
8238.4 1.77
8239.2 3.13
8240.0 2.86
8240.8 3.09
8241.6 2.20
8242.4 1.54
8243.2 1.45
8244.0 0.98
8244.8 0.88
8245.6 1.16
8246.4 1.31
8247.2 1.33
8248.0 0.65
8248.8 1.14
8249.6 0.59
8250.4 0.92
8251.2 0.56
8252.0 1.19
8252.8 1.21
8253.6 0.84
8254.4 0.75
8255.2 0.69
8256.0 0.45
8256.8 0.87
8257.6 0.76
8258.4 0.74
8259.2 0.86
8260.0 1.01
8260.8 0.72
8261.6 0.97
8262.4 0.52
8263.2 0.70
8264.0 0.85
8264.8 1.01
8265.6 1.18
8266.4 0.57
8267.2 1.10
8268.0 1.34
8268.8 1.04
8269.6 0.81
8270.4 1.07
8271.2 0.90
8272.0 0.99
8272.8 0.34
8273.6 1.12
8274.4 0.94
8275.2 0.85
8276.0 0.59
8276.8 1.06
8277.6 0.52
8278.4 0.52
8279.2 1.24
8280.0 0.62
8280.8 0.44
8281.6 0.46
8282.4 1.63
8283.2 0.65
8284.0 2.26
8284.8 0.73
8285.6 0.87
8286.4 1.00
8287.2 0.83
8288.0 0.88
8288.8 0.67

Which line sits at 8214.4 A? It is H-alpha 6563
